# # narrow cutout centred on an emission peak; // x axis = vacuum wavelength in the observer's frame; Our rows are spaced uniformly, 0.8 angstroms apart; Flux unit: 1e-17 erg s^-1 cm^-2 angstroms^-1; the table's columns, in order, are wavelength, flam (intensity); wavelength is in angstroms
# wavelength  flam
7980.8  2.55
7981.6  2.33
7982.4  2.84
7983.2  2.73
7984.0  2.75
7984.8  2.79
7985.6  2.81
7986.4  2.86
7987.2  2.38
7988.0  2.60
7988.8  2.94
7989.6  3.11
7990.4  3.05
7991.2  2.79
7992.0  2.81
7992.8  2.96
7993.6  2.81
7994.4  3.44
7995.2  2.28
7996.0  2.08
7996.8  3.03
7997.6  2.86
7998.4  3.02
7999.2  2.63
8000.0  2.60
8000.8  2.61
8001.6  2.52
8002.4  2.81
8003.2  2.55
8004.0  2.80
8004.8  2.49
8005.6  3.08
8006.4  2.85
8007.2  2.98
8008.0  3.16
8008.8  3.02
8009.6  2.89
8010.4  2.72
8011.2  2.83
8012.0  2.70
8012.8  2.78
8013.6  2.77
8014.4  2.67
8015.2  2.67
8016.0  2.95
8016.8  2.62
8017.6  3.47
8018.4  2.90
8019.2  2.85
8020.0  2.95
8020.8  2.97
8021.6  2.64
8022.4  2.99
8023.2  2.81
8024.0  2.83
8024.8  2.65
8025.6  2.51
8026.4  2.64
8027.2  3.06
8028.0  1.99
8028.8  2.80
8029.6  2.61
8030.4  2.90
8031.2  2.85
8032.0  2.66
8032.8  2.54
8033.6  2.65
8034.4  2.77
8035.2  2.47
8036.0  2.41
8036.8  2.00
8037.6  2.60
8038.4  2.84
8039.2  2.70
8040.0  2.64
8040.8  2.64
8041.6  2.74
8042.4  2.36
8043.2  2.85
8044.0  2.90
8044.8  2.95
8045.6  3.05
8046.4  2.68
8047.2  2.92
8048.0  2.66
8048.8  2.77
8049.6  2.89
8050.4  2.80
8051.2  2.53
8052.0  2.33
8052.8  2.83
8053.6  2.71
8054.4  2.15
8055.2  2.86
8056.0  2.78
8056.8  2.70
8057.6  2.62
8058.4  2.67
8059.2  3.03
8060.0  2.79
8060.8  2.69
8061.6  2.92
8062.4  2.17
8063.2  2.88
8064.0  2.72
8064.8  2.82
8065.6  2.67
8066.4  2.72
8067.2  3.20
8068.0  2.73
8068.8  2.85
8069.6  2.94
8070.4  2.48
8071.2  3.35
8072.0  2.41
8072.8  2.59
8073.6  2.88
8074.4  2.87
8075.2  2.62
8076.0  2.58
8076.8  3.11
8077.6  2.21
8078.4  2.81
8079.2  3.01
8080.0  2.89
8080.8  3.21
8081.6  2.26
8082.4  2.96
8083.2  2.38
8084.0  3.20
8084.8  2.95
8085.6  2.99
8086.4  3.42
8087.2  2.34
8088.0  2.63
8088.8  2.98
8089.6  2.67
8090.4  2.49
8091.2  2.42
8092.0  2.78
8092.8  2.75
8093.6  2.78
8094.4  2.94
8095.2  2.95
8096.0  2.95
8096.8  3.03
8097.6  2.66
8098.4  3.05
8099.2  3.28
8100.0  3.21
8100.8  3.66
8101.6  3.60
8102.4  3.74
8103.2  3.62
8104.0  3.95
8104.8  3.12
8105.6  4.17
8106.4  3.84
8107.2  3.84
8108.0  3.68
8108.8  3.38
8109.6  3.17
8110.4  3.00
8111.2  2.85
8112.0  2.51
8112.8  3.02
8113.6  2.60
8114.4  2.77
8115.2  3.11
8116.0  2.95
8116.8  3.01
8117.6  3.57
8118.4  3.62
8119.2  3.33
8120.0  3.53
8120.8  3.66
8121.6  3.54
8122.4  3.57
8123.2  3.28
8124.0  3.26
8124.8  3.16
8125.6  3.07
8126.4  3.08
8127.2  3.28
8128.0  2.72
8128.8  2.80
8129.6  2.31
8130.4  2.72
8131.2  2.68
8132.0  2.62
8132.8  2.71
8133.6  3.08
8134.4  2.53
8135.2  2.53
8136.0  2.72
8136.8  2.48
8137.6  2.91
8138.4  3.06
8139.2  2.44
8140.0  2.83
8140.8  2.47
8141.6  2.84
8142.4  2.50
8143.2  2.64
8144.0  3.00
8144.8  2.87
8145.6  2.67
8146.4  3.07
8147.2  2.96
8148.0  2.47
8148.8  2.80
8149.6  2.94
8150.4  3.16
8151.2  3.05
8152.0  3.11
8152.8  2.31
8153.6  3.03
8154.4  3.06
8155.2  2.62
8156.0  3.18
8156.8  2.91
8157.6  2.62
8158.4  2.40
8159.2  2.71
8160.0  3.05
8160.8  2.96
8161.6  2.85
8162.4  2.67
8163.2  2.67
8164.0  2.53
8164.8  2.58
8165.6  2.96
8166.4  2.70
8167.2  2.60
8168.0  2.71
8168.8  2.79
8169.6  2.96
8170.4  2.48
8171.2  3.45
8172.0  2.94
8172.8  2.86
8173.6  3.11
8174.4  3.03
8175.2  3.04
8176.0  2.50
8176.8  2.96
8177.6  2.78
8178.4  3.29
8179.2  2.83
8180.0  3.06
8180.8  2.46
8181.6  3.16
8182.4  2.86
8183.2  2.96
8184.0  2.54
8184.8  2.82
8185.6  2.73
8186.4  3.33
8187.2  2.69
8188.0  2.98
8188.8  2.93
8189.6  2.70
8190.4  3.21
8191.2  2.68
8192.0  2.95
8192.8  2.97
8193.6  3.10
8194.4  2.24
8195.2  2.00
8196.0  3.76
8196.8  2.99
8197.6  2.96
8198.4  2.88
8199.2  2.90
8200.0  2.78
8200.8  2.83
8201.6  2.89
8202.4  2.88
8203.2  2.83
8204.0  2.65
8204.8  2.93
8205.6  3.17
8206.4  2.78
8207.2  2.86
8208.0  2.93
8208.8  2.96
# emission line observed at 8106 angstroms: [S II] 6716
